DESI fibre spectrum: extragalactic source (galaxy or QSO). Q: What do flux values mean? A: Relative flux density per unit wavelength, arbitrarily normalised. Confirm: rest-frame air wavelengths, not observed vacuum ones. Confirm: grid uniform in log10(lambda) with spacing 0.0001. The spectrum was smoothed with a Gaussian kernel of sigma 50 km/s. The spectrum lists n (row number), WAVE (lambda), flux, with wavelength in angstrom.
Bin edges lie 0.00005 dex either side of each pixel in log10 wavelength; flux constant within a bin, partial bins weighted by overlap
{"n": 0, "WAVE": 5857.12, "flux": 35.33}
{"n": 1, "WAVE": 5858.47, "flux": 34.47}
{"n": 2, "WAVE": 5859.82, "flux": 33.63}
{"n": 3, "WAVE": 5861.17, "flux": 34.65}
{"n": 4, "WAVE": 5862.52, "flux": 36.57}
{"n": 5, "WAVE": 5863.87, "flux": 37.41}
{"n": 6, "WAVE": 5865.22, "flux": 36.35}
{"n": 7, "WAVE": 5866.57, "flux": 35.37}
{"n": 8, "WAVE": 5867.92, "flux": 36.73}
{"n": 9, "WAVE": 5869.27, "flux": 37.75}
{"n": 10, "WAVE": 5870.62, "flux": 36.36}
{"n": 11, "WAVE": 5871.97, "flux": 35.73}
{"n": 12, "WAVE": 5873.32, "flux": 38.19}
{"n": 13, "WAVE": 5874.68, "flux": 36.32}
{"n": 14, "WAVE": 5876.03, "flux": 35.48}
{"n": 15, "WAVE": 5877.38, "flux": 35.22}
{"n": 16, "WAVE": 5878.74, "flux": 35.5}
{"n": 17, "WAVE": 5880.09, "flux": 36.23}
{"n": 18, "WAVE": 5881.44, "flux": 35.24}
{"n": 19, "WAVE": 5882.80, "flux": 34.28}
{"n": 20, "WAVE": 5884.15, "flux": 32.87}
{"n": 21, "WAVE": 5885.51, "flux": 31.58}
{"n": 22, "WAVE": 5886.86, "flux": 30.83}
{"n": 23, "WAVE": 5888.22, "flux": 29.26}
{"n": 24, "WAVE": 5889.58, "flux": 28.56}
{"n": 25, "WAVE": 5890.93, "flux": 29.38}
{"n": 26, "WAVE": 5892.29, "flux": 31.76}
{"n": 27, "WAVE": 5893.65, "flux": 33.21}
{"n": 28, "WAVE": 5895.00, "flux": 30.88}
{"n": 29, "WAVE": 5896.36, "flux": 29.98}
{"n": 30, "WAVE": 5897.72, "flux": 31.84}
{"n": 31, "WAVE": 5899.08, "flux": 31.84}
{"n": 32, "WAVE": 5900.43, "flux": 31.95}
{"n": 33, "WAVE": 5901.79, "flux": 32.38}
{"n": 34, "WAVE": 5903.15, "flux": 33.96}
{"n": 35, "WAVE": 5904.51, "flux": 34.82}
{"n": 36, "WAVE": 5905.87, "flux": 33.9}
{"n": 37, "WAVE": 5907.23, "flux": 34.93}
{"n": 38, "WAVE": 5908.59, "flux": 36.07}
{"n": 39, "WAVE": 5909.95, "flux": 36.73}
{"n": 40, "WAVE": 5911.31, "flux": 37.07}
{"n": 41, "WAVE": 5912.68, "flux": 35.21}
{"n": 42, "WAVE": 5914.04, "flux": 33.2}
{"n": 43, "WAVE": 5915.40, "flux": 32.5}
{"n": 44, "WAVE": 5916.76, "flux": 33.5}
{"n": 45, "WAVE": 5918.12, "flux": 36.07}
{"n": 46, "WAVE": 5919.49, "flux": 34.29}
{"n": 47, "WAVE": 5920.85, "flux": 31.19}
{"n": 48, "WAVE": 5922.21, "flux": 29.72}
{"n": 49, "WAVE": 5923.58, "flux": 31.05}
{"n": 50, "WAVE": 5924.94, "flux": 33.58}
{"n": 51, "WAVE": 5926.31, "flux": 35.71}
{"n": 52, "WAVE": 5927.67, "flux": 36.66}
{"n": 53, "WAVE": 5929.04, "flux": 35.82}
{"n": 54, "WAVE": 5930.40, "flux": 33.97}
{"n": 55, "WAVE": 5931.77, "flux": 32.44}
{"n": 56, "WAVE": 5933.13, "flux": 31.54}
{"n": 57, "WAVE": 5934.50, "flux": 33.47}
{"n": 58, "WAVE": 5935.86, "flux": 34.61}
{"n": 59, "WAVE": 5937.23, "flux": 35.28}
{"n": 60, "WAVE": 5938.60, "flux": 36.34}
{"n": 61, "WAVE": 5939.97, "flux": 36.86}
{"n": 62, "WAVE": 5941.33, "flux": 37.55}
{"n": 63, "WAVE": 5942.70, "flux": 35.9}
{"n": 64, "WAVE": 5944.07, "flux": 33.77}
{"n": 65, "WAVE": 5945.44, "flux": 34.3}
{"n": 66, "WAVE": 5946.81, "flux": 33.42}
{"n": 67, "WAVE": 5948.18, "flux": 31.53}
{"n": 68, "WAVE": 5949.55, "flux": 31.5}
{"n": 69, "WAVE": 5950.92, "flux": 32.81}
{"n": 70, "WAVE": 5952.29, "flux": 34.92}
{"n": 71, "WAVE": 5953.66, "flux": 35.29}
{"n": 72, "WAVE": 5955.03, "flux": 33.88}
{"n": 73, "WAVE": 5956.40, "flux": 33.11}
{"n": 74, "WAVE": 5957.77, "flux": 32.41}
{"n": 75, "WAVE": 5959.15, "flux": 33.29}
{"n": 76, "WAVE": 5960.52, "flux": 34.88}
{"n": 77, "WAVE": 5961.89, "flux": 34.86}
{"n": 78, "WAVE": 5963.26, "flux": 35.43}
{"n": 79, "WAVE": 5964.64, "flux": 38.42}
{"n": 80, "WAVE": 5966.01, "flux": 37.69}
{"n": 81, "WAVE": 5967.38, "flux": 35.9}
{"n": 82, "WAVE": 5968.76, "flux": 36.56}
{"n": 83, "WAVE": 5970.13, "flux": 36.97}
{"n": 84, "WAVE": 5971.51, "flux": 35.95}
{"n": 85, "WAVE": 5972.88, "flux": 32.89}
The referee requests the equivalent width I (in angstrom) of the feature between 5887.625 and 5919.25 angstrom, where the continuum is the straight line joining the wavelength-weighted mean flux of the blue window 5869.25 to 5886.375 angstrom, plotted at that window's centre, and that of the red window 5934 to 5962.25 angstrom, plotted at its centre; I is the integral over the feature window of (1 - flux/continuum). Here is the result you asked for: 1.7 angstrom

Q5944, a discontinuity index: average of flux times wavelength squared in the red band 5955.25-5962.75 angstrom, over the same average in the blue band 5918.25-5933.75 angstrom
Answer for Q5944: 1.02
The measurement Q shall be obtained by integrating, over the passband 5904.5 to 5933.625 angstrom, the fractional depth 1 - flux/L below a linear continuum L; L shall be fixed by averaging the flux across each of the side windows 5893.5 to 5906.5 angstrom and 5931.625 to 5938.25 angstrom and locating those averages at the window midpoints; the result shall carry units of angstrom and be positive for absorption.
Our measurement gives -0.8 angstrom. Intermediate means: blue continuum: 32.5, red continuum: 33.7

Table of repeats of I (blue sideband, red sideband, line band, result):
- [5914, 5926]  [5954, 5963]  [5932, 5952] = -0.44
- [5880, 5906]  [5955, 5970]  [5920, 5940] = 0.00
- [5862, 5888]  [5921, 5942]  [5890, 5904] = 1.29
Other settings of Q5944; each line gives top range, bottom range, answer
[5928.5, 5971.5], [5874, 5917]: 1.06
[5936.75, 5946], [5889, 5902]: 1.16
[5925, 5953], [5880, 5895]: 1.10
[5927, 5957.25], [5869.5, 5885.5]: 0.99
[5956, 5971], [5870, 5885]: 1.03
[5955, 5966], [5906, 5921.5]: 1.02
